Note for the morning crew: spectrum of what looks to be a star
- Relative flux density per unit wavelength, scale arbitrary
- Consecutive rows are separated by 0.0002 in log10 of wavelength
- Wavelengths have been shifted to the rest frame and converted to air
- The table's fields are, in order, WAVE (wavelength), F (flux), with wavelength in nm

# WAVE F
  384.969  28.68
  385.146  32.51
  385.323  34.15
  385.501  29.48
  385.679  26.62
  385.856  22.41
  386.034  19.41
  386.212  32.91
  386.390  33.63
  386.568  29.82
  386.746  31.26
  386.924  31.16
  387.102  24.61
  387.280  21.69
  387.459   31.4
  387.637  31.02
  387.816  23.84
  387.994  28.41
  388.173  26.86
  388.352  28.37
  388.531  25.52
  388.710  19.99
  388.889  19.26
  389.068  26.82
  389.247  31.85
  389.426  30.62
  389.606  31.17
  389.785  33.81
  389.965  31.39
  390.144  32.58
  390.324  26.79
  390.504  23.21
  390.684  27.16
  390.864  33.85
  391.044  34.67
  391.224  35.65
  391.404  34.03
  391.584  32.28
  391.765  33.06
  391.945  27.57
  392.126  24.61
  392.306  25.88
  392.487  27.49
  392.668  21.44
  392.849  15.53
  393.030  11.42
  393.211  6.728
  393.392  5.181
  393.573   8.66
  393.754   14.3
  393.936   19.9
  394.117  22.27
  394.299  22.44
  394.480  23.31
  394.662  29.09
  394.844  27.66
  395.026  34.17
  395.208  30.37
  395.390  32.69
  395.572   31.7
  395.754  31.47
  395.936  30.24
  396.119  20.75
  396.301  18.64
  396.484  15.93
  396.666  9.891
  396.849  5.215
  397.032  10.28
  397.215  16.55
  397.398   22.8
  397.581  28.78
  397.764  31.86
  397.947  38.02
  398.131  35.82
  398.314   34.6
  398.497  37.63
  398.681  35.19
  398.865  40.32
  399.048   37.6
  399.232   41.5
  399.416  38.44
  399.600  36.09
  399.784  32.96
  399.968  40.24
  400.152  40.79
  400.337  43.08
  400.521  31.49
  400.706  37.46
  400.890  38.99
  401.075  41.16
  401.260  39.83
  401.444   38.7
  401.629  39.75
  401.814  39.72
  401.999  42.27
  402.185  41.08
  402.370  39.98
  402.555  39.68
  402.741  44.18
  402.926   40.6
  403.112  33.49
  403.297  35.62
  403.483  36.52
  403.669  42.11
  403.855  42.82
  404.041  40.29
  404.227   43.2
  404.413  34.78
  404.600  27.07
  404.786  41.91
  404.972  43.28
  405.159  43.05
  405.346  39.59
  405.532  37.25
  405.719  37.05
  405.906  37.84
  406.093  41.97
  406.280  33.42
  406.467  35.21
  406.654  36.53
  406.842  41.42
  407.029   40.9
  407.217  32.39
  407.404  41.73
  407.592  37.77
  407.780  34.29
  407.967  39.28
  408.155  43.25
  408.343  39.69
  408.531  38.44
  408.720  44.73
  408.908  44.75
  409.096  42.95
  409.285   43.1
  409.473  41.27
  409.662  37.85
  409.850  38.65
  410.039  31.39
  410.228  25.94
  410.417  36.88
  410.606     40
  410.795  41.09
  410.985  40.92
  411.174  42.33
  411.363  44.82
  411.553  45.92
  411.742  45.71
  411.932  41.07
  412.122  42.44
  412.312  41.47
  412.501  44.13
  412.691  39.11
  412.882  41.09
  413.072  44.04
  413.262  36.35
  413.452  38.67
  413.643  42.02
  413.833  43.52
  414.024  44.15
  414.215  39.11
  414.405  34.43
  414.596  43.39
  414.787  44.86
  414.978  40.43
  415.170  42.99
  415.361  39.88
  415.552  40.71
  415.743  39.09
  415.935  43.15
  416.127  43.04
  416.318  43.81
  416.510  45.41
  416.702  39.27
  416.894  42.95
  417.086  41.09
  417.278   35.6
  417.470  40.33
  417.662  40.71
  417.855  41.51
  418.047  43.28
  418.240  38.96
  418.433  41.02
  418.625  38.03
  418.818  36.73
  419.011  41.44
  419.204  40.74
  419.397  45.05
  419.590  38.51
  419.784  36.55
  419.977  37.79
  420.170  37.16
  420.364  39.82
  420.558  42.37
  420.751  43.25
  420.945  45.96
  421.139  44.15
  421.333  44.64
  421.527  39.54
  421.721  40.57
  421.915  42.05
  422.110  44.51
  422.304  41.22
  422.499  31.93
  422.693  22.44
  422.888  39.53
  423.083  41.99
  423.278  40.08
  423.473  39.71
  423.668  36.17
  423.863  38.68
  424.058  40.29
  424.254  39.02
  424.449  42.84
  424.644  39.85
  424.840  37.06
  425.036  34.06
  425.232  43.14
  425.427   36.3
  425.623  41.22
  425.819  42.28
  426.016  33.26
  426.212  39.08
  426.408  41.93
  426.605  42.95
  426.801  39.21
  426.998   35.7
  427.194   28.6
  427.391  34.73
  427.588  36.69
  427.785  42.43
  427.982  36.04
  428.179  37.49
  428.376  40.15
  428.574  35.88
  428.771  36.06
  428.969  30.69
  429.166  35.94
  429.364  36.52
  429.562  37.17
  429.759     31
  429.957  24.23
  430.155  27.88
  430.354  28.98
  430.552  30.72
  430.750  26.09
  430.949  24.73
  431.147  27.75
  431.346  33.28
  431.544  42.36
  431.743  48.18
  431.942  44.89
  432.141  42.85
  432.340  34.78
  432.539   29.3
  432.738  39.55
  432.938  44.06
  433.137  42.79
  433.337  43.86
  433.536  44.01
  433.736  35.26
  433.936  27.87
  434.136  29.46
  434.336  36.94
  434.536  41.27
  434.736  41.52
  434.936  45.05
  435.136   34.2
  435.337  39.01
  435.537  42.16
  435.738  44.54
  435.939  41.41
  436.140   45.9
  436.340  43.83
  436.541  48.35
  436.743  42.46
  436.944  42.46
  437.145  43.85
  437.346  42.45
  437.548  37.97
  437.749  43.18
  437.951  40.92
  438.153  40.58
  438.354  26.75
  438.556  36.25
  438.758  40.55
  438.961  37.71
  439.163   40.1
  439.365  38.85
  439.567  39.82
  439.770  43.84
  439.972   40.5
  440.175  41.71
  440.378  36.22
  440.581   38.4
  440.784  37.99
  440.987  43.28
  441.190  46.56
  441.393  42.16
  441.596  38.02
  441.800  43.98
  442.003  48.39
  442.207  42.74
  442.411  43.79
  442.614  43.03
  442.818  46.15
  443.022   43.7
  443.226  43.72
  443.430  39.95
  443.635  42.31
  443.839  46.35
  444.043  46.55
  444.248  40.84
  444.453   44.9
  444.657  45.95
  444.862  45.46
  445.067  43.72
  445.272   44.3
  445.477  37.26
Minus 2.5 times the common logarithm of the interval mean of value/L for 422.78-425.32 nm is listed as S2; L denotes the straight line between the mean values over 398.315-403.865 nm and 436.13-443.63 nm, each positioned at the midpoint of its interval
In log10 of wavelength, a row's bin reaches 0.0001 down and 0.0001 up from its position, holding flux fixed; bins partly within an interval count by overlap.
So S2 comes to 0.03 mag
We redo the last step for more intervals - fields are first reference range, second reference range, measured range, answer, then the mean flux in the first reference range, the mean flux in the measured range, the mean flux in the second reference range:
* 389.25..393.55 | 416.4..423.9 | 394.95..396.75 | 0.11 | 26.2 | 25.6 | 40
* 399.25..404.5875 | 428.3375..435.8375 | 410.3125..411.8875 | -0.11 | 39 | 42.1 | 36.3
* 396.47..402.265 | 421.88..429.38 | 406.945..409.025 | -0.14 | 33.5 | 39.8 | 37.9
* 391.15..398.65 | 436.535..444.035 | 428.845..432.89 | 0.12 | 24.1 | 34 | 41.5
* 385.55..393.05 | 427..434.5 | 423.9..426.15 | -0.14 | 27.8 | 39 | 35.4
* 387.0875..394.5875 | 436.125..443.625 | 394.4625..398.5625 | 0.04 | 25.2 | 26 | 41.5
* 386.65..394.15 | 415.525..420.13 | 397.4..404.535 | -0.21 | 25.6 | 38.1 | 40.6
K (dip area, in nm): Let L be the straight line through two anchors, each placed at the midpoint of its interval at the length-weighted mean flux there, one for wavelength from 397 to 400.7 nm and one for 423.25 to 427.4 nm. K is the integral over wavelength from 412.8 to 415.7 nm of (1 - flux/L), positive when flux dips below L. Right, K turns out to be -0.34 nm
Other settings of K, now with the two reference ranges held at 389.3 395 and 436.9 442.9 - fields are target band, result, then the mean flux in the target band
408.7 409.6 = -0.36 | 43.1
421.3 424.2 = -0.29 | 38.8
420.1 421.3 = -0.27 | 42.4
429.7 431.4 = 0.44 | 28.1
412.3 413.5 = -0.33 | 40.7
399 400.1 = -0.41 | 37.9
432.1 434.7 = 0.06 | 37.8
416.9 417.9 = -0.20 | 40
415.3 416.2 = -0.23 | 41.2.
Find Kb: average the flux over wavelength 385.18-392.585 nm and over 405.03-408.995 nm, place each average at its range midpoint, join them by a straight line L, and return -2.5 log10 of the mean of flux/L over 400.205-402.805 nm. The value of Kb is -0.110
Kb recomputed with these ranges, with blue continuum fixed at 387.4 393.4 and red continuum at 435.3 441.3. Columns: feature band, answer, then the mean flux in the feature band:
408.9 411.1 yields -0.184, 38.5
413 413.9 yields -0.212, 40.8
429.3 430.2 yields 0.219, 31.4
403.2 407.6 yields -0.230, 38.5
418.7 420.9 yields -0.133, 40.1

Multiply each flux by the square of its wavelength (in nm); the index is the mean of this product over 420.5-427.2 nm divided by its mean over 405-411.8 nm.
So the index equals 1.1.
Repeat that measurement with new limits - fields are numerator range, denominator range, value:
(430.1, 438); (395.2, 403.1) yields 1.38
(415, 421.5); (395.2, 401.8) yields 1.42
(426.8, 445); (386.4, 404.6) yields 1.58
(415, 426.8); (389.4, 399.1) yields 1.76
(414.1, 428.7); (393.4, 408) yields 1.30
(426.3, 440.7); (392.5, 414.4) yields 1.25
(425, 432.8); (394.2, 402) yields 1.32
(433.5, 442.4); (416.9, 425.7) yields 1.10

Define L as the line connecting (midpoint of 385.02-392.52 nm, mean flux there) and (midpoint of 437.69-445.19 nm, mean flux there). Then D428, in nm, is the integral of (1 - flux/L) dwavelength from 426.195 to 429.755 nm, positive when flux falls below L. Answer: 0.15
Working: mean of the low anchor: 28.8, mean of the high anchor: 41.8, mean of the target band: 36.9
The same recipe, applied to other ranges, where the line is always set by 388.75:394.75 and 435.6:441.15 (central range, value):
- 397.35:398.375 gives -0.20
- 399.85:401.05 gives -0.47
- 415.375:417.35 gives -0.48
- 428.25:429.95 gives 0.13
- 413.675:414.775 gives -0.29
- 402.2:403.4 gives -0.43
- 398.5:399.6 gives -0.44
